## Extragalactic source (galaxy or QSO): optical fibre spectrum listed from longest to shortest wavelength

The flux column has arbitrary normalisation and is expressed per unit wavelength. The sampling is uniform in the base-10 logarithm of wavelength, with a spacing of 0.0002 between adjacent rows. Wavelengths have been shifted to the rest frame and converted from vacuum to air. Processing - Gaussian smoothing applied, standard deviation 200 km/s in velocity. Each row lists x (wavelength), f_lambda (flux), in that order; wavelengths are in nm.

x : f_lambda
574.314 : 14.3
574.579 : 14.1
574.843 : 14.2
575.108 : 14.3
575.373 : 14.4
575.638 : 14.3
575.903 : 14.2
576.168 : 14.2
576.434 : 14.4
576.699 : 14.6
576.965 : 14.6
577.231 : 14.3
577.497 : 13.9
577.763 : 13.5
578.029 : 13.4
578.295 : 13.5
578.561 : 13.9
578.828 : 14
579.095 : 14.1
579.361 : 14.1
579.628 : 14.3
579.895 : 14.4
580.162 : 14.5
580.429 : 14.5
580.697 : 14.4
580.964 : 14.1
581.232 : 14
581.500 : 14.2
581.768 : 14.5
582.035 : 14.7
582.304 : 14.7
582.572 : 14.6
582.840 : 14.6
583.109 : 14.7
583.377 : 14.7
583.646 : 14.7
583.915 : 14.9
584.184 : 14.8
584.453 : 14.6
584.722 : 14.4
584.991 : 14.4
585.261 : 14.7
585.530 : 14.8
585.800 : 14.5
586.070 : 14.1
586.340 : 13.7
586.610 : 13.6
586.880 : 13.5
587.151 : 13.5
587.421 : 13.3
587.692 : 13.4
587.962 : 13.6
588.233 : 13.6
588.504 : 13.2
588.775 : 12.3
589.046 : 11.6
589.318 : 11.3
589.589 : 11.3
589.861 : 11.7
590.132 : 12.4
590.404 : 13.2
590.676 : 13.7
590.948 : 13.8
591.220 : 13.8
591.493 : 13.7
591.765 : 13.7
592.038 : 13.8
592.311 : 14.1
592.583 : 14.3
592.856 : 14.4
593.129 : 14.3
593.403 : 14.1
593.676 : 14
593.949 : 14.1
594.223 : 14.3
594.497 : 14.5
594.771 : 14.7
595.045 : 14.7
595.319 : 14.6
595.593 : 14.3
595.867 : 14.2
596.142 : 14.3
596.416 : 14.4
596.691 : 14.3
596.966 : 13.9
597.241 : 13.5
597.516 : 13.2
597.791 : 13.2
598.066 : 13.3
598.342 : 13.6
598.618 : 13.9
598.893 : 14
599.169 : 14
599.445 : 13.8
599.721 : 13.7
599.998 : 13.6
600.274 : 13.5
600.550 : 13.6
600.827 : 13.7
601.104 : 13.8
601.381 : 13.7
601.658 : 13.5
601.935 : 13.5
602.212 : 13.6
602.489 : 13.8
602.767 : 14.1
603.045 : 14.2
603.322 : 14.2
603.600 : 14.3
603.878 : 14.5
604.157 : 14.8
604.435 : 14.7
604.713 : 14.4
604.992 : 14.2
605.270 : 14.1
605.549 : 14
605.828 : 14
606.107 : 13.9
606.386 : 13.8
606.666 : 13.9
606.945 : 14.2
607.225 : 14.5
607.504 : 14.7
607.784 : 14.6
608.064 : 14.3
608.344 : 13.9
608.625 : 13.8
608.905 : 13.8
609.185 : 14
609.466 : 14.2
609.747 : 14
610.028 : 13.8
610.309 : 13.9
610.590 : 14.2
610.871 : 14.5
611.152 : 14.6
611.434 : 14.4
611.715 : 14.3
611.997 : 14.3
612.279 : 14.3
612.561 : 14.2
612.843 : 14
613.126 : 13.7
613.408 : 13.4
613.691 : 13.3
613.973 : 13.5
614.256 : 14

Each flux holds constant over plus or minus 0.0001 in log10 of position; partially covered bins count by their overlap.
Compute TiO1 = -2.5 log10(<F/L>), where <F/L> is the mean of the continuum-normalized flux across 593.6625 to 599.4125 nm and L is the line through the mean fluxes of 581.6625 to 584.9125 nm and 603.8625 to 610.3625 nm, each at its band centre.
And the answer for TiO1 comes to 0.03 mag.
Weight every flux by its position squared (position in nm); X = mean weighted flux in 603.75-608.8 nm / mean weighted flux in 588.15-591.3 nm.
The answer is 1.19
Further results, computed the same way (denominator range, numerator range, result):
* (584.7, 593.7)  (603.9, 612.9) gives 1.12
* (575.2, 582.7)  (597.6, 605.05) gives 1.05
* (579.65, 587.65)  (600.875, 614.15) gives 1.06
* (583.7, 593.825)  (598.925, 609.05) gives 1.08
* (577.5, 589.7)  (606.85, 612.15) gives 1.11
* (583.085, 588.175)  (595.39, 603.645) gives 1.02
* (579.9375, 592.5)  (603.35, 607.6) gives 1.10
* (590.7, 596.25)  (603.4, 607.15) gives 1.04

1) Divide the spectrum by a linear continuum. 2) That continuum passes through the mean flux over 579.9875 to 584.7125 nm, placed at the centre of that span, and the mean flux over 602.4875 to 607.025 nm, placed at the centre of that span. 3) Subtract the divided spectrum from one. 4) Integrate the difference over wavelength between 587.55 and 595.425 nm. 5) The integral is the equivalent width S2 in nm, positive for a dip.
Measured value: 0.48 nm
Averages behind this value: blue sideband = 14.5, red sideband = 14.2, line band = 13.5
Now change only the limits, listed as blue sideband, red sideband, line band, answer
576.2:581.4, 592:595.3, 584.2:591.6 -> 0.43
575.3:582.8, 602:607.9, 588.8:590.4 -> 0.27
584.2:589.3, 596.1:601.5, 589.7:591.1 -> 0.08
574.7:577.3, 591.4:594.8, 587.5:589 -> 0.11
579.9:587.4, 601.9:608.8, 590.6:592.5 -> 0.06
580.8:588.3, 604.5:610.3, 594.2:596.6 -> -0.04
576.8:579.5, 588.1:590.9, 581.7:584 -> -0.23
